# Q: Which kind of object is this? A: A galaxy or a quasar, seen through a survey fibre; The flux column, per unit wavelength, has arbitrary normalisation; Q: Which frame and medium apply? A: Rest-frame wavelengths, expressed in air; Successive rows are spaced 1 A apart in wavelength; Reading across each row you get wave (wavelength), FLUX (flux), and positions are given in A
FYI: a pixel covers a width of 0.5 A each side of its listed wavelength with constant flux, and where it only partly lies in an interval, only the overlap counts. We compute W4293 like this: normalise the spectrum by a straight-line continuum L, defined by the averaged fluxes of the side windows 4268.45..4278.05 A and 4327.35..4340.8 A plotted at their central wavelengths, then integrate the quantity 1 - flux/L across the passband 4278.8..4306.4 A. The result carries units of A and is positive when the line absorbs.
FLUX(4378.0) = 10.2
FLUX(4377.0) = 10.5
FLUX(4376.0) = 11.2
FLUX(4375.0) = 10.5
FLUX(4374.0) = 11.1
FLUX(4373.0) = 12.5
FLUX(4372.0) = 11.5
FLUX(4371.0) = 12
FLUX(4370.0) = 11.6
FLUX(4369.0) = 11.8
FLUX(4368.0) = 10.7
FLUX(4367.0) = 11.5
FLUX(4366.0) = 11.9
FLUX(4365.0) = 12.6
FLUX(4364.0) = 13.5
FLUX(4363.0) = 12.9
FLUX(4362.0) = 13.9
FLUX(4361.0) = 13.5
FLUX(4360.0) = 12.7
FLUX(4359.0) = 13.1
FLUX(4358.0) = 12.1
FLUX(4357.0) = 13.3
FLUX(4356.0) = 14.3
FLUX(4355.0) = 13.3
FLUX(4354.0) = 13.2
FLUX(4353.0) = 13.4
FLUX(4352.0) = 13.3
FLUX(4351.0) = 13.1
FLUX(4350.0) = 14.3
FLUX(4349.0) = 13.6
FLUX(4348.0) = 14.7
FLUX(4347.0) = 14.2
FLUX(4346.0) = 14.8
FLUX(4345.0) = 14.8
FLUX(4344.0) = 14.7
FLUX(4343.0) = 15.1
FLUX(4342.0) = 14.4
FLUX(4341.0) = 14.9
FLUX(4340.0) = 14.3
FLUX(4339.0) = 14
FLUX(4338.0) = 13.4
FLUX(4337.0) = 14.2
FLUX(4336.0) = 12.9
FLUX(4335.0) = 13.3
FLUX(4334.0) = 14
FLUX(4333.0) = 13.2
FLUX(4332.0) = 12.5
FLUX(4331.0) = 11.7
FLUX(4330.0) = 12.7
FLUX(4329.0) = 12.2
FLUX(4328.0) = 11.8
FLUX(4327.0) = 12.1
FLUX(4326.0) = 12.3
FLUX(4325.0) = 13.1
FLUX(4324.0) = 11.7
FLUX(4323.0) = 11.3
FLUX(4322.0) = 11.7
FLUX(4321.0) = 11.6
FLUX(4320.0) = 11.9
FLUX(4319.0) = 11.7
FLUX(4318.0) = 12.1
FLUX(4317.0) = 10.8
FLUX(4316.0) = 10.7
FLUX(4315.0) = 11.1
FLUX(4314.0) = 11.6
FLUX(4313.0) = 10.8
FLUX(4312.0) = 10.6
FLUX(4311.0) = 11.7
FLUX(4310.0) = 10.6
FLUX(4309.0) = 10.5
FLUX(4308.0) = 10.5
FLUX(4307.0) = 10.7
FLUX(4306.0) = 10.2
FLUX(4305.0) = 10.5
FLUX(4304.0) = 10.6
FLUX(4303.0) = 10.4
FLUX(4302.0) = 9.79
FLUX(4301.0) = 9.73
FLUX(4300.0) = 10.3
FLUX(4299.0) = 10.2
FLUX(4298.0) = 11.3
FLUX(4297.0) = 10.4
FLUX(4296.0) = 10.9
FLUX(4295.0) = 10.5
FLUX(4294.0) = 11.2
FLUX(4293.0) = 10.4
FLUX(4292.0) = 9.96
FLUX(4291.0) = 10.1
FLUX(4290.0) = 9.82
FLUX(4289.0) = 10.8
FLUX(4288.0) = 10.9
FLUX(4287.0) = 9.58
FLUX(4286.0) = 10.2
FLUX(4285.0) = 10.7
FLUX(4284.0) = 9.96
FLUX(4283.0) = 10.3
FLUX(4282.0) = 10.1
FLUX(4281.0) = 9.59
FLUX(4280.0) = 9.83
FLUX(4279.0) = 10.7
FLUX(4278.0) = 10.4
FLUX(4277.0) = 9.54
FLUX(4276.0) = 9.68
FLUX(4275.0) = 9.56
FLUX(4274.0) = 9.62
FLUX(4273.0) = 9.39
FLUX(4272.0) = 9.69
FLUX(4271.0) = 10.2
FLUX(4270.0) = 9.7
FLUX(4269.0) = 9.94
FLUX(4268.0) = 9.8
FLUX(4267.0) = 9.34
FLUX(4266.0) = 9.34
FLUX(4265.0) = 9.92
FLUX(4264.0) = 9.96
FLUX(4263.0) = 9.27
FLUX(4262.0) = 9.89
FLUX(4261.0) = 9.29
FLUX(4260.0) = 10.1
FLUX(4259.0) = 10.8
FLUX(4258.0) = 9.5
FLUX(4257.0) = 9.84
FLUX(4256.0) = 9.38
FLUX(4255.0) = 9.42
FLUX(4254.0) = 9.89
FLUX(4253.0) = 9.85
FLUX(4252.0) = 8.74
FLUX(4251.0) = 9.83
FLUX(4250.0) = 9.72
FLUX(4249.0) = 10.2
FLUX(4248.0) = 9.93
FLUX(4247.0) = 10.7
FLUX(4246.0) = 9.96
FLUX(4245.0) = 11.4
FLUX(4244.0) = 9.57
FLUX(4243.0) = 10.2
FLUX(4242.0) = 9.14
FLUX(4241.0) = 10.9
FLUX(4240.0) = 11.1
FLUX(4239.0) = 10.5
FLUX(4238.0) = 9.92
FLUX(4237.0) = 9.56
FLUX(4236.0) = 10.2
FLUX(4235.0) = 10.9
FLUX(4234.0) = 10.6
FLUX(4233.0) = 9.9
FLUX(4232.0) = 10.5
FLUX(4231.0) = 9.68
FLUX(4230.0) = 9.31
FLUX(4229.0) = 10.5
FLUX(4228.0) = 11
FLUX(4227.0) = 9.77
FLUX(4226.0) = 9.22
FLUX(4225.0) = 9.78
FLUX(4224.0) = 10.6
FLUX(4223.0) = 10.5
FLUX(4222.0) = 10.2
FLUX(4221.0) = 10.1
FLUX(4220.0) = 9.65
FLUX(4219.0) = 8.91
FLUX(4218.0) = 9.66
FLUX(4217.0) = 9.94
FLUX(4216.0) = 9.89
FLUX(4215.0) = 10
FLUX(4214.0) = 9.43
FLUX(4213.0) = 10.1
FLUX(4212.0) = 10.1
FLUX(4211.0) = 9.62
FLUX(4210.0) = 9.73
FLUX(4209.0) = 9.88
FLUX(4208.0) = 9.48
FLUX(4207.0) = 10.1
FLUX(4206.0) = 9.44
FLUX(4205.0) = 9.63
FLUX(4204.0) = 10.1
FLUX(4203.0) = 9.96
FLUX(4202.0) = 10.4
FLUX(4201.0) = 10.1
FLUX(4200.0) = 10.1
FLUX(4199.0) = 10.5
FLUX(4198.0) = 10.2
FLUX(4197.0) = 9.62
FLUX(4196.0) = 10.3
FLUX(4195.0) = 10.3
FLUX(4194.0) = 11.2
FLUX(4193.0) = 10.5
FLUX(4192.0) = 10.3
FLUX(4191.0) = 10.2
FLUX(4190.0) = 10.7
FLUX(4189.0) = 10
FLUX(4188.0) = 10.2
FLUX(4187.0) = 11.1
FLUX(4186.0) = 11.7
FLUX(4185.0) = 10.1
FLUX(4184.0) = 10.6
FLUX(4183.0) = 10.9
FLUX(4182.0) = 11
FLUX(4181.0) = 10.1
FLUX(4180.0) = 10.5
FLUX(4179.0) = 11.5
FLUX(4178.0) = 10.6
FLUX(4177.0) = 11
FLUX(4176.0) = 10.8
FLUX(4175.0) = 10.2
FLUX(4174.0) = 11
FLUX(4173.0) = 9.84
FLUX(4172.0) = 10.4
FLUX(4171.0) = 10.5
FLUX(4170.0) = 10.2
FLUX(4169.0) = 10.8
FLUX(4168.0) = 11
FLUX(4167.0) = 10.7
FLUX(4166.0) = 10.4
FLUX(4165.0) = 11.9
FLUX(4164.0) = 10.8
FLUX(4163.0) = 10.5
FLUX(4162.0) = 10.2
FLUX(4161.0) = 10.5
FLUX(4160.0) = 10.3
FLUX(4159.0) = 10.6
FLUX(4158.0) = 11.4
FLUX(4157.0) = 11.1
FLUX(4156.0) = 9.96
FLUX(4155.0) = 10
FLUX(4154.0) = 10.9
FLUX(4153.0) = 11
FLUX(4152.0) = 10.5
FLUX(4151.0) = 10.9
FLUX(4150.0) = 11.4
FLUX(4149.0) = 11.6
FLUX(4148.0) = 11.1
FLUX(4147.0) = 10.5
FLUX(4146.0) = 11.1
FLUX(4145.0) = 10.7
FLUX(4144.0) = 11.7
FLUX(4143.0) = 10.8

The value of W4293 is 1.24 A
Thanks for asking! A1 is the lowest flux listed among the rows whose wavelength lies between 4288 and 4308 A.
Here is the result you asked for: 9.73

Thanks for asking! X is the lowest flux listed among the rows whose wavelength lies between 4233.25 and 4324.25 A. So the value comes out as 8.74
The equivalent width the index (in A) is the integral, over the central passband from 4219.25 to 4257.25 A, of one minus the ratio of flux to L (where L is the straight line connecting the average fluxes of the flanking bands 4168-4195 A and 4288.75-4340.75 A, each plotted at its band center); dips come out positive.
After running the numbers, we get 3.2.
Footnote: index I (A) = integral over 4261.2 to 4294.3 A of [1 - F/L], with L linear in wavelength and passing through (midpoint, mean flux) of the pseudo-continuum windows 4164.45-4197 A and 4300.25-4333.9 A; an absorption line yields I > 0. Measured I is 3.5 A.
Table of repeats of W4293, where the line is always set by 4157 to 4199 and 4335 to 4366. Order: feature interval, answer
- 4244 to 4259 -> 2.5 A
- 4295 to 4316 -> 3.7 A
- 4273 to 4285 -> 2.4 A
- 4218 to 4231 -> 1.7 A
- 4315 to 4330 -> 1.6 A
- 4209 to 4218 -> 1.1 A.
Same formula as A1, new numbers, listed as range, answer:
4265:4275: 9.34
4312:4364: 10.6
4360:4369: 10.7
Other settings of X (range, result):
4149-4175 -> 9.84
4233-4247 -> 9.14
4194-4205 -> 9.62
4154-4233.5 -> 8.91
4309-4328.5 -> 10.5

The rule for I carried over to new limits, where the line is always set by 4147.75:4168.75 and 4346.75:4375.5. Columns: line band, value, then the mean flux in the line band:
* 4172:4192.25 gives 0.8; 10.6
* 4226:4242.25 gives 1.9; 10.2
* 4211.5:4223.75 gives 1.6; 9.89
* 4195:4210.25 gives 1.7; 9.98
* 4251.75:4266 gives 2.5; 9.71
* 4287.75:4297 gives 1.2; 10.5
